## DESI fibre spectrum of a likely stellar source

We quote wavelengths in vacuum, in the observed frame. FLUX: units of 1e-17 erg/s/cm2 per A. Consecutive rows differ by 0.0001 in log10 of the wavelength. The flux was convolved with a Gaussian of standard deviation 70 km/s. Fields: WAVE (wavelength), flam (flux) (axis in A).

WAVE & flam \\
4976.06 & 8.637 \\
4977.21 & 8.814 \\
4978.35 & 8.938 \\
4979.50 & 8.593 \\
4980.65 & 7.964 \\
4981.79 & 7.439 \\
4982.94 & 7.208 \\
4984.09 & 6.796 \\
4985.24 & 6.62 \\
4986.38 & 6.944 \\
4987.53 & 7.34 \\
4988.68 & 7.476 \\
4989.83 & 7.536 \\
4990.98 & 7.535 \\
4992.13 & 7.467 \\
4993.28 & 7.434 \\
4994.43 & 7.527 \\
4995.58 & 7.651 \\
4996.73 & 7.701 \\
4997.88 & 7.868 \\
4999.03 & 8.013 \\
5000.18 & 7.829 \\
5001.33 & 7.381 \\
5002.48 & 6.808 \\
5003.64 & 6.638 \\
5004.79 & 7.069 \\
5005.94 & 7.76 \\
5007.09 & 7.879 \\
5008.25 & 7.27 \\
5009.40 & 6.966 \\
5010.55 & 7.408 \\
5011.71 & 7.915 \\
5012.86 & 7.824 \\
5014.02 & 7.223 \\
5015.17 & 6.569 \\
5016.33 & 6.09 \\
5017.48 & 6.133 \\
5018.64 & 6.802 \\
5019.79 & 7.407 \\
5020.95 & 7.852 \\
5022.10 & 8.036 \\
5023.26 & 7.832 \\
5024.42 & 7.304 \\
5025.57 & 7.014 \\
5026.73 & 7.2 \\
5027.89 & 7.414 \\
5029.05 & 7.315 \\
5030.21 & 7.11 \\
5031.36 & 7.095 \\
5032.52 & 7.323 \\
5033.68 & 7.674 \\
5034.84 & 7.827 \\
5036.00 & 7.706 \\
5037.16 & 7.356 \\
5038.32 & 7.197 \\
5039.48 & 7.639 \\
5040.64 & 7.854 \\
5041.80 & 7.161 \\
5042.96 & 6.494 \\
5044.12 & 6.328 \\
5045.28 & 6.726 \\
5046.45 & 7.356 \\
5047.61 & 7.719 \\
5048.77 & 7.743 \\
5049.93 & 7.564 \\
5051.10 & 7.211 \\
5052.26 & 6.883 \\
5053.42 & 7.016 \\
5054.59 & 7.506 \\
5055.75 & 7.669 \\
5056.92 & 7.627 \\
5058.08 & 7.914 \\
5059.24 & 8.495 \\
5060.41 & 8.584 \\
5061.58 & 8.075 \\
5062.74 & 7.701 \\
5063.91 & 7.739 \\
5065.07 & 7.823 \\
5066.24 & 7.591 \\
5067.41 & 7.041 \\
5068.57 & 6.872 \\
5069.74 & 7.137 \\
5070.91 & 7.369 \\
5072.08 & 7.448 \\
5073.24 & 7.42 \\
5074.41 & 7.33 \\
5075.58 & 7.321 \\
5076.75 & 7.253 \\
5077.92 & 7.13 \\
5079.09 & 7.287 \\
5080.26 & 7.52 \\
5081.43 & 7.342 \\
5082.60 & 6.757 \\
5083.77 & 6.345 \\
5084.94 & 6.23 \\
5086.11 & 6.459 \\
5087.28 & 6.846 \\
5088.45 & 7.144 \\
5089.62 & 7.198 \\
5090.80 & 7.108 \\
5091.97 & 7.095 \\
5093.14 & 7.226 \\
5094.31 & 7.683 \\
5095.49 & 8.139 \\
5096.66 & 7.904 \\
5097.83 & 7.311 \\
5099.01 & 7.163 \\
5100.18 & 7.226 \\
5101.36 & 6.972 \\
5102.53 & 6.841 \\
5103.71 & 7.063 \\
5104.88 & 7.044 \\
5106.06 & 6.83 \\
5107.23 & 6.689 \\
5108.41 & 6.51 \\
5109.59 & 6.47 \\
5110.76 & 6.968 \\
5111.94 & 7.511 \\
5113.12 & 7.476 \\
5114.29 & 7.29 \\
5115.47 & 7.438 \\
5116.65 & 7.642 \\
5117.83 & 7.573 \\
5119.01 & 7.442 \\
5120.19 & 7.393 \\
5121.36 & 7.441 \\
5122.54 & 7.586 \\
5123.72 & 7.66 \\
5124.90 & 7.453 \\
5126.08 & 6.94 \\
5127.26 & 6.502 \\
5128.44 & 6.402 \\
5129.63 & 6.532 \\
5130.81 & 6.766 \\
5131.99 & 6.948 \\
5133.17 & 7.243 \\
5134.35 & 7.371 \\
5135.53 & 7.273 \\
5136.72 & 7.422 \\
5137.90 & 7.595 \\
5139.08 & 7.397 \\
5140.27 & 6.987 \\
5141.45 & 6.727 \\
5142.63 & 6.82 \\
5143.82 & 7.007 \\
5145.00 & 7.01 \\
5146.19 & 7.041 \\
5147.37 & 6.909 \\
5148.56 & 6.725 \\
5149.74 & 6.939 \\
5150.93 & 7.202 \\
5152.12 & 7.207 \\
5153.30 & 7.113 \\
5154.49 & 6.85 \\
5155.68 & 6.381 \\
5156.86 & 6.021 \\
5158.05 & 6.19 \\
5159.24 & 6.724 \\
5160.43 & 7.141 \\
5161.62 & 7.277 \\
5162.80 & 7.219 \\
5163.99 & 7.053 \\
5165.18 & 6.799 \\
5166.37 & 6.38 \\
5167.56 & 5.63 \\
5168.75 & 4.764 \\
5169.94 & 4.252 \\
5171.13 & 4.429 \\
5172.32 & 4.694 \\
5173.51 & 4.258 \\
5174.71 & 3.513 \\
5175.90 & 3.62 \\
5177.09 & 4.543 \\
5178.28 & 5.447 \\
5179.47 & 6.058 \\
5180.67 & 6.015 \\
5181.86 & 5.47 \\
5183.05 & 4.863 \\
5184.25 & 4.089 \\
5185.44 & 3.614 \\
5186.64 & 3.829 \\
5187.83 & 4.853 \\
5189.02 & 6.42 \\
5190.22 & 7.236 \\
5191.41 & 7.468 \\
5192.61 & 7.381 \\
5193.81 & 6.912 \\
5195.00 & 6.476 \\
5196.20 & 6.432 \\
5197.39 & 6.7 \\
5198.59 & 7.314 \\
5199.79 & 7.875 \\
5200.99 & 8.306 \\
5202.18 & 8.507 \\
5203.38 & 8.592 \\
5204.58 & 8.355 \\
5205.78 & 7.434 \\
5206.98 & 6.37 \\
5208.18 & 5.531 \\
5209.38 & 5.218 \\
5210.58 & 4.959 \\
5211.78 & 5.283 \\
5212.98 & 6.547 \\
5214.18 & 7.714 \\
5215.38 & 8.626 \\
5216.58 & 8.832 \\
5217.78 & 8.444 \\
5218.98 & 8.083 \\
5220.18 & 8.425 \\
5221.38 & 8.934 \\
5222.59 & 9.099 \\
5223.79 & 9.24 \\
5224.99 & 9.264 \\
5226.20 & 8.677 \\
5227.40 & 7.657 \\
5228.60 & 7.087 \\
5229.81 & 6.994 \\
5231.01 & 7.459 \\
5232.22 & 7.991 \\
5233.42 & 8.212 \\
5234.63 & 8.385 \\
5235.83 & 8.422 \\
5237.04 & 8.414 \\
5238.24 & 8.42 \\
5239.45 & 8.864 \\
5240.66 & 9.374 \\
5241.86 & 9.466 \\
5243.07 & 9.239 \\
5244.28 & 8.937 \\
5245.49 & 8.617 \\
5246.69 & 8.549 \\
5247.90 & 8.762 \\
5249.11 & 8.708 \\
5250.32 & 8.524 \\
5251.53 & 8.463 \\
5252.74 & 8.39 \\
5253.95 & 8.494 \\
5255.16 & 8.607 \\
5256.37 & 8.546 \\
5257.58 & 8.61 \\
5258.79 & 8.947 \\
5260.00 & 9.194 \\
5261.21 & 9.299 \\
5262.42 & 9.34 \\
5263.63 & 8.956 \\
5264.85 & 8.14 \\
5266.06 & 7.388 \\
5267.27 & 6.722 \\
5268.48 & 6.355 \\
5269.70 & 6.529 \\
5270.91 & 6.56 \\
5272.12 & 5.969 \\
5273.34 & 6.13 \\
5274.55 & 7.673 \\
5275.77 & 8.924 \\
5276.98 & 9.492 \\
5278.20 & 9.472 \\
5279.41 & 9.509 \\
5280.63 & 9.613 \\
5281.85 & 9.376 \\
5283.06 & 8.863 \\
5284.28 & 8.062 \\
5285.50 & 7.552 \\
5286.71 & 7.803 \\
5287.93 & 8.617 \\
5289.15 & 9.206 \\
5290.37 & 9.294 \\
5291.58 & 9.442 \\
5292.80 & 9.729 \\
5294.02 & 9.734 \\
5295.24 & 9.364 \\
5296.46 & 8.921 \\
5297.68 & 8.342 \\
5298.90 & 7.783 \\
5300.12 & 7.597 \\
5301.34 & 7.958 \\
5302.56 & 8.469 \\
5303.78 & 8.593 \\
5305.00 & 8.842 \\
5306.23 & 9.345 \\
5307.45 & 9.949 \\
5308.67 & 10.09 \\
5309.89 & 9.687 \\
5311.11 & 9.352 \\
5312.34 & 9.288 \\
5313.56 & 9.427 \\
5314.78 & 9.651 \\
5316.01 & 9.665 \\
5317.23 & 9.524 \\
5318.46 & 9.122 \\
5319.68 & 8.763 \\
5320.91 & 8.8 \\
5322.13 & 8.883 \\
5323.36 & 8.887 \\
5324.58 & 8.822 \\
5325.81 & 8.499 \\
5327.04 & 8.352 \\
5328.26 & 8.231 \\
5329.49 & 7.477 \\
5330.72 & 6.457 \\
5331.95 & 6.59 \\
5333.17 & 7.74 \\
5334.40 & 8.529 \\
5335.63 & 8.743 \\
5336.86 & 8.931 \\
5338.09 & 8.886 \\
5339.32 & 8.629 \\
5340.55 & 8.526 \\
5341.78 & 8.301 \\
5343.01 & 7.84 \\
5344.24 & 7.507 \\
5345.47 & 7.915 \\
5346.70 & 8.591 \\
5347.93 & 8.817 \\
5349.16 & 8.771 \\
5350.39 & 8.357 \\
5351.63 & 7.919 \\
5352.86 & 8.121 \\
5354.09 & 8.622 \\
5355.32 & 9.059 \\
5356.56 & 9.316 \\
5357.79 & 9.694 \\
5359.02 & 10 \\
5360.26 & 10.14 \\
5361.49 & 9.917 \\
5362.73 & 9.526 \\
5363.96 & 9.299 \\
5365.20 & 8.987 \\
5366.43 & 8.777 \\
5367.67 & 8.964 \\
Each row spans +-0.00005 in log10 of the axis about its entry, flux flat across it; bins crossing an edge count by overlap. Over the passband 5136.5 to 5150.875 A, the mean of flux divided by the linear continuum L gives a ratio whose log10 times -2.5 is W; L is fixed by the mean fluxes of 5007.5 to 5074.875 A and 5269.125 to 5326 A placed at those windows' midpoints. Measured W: 0.128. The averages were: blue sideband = 7.38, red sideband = 8.75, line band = 7.05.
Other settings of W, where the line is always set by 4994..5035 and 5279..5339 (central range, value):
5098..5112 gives 0.13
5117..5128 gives 0.08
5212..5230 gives 0.02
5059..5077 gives 0.01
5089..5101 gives 0.05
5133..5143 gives 0.11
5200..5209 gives 0.10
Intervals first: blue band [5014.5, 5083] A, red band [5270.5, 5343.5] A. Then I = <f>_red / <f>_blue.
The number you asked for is 1.17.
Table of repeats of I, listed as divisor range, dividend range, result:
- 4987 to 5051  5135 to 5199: 0.84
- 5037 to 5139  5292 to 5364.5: 1.21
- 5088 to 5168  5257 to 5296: 1.19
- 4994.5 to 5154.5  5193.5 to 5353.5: 1.14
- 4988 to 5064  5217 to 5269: 1.14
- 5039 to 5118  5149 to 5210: 0.85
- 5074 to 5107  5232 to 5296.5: 1.20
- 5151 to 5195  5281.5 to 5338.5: 1.51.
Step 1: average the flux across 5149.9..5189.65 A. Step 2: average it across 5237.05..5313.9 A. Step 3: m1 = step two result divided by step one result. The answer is 1.53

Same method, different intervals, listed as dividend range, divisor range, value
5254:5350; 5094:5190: 1.31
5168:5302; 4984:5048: 1.04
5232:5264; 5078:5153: 1.23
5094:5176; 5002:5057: 0.93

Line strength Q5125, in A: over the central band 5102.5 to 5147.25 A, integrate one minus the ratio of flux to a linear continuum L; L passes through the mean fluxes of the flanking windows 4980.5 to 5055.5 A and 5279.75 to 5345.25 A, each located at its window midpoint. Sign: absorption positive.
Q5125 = 4.1 A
